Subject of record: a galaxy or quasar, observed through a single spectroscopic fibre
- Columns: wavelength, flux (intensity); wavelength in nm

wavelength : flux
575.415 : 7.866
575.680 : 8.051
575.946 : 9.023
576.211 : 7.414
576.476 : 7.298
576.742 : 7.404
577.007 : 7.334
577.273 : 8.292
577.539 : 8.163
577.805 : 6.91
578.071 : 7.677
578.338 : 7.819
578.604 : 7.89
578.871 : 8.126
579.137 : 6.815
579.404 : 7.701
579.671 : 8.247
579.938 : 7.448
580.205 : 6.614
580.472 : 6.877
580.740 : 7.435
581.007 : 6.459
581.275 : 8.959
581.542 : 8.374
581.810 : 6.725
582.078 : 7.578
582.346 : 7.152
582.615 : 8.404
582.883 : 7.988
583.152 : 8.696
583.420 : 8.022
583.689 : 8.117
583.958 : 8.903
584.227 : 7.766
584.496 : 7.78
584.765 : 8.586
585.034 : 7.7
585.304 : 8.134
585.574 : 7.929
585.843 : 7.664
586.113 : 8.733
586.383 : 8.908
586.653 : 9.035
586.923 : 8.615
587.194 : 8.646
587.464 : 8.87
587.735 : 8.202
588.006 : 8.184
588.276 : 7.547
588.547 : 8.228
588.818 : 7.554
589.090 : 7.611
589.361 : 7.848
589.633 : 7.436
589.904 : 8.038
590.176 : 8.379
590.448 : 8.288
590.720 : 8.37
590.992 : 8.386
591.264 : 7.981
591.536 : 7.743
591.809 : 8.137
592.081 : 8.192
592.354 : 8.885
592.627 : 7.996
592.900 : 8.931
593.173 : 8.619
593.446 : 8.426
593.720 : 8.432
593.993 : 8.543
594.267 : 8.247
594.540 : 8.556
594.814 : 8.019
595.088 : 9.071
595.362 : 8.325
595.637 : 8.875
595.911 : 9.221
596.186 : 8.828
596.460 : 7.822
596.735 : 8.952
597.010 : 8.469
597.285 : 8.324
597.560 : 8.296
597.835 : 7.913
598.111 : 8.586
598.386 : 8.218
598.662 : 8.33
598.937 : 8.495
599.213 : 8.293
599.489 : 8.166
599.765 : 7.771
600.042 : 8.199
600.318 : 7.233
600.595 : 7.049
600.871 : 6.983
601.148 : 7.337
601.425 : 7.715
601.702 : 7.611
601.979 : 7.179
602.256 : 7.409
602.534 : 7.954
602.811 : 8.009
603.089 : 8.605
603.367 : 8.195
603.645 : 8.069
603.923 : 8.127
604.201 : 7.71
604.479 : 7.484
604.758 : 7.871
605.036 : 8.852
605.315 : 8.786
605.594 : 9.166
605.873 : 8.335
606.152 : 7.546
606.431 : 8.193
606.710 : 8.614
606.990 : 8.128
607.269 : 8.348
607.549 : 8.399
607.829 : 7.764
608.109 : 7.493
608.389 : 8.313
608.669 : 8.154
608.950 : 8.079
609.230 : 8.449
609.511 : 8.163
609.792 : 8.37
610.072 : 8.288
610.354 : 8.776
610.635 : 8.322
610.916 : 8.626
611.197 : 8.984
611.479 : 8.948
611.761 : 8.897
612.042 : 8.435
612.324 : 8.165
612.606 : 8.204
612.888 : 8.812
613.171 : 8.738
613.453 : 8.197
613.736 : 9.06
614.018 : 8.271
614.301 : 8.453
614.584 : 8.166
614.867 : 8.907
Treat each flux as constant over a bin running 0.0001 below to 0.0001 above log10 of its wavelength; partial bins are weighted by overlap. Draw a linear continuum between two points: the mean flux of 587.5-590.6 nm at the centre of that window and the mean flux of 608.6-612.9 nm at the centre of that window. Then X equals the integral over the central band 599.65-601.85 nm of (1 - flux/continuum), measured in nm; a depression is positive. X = 0.20 nm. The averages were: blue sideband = 7.97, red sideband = 8.48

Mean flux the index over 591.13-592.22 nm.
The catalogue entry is 8.02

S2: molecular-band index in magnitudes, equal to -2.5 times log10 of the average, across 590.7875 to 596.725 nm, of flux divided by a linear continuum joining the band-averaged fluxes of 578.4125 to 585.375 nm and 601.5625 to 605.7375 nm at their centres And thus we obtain -0.07 mag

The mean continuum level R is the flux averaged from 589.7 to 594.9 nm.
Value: 8.32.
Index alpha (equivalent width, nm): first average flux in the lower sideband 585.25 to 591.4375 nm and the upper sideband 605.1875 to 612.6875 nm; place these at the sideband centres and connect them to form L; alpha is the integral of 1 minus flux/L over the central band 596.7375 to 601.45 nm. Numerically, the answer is 0.16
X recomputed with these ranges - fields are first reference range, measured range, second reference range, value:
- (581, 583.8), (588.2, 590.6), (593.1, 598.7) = 0.09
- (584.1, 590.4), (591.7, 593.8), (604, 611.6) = -0.07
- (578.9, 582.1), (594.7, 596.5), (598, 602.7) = -0.22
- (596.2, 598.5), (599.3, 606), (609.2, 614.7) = 0.40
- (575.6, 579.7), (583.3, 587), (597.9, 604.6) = -0.23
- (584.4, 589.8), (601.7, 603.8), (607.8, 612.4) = 0.10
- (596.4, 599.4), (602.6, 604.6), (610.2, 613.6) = 0.10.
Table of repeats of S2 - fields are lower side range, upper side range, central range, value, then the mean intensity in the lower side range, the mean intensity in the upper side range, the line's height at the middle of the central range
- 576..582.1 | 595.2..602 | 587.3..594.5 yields -0.04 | 7.57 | 8.11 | 7.89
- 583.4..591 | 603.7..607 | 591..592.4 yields 0.00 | 8.19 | 8.23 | 8.2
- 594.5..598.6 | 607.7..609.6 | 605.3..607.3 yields -0.03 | 8.49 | 8.06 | 8.14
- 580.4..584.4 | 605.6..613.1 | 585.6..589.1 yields -0.05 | 7.84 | 8.36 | 7.94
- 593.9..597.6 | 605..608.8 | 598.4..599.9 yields 0.03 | 8.54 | 8.28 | 8.46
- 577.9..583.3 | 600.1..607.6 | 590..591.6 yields -0.06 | 7.65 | 7.96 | 7.78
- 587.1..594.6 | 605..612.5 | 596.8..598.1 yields -0.01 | 8.22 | 8.39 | 8.28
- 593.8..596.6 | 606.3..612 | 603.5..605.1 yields 0.06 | 8.55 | 8.37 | 8.43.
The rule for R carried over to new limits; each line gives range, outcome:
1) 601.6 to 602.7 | 7.55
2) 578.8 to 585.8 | 7.79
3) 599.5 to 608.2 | 7.95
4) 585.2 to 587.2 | 8.45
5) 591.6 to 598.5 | 8.47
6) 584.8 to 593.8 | 8.23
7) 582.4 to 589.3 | 8.22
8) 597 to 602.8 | 7.87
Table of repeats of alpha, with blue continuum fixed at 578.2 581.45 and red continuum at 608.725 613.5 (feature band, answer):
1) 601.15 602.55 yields 0.119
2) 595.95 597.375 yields -0.085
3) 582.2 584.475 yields -0.137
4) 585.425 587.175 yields -0.169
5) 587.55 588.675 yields -0.040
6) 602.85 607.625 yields 0.037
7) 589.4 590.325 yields -0.011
